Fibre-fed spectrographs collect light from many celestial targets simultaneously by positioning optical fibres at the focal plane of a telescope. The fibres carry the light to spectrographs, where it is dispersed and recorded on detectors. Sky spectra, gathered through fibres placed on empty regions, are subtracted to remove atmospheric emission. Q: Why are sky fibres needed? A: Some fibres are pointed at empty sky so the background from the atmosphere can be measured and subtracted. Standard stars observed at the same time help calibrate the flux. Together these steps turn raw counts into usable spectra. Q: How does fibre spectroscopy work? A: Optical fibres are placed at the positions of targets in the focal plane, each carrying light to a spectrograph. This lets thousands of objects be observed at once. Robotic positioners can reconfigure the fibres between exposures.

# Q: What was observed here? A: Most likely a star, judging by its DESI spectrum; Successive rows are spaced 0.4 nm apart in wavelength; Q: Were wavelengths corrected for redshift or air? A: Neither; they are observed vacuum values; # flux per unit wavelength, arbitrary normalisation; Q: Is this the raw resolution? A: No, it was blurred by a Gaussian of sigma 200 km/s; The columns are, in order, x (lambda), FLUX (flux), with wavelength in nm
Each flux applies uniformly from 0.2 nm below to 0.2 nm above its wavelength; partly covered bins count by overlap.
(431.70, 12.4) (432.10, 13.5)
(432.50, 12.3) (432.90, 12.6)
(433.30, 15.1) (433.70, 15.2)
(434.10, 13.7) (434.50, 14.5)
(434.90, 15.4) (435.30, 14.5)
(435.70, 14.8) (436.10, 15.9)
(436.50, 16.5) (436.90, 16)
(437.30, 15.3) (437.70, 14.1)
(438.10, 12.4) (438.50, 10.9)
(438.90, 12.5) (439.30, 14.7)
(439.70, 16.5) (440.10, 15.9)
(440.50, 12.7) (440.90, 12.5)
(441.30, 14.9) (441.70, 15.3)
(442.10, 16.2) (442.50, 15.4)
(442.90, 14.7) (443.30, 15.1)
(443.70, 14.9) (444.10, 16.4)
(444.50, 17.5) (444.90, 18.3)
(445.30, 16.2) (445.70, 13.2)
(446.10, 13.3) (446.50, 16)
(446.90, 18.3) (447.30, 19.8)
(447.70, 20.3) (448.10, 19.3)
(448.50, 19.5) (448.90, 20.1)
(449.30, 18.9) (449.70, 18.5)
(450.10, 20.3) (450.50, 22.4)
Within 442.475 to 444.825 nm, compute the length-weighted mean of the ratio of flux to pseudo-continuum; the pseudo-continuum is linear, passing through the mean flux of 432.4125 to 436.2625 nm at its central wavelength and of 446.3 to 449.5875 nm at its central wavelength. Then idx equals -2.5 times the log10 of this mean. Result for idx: 0.114 mag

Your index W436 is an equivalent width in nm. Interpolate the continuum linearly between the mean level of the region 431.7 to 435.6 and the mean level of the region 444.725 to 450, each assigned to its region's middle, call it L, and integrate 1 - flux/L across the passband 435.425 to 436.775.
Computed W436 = -0.09 nm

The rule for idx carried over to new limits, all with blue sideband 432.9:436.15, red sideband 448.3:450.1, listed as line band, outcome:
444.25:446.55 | 0.15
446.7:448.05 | -0.04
